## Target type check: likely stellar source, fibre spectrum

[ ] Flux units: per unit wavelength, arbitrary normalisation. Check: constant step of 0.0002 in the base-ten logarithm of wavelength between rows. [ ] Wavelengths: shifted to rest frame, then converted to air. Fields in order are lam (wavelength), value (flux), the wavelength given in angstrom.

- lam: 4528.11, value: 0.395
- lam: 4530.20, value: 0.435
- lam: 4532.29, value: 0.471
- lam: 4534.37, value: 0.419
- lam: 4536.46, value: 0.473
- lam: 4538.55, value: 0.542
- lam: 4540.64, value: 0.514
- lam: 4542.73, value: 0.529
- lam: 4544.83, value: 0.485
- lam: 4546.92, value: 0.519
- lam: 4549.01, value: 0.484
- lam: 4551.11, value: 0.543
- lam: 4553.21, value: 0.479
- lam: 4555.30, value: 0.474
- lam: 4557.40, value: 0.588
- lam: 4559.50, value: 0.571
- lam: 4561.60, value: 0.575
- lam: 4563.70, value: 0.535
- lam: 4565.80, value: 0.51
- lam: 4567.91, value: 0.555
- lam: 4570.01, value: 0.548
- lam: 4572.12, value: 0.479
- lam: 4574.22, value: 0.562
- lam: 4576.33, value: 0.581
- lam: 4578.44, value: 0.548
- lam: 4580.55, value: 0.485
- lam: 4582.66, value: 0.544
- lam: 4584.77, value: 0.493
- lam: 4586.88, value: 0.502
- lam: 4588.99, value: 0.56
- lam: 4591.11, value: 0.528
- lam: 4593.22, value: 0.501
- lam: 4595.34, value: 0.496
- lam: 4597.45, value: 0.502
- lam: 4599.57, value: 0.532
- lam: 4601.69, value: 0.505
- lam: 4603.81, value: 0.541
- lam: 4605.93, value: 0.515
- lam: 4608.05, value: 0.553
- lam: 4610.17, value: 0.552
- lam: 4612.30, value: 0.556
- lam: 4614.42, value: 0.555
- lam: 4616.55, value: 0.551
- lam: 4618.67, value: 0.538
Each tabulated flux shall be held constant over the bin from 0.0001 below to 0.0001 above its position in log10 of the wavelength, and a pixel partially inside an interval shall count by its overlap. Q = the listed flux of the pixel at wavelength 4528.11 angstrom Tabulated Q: 0.395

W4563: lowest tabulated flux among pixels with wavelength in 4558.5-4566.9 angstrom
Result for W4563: 0.51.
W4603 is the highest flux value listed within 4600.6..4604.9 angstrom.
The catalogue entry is 0.541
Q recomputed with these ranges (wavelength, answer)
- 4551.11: 0.543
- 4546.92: 0.519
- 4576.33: 0.581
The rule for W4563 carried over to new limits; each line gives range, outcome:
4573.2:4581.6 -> 0.485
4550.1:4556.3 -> 0.474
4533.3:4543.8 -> 0.419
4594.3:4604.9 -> 0.496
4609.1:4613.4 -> 0.552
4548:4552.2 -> 0.484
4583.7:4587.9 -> 0.493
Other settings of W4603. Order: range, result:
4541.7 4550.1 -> 0.529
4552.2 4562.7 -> 0.588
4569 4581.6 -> 0.581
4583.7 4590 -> 0.56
